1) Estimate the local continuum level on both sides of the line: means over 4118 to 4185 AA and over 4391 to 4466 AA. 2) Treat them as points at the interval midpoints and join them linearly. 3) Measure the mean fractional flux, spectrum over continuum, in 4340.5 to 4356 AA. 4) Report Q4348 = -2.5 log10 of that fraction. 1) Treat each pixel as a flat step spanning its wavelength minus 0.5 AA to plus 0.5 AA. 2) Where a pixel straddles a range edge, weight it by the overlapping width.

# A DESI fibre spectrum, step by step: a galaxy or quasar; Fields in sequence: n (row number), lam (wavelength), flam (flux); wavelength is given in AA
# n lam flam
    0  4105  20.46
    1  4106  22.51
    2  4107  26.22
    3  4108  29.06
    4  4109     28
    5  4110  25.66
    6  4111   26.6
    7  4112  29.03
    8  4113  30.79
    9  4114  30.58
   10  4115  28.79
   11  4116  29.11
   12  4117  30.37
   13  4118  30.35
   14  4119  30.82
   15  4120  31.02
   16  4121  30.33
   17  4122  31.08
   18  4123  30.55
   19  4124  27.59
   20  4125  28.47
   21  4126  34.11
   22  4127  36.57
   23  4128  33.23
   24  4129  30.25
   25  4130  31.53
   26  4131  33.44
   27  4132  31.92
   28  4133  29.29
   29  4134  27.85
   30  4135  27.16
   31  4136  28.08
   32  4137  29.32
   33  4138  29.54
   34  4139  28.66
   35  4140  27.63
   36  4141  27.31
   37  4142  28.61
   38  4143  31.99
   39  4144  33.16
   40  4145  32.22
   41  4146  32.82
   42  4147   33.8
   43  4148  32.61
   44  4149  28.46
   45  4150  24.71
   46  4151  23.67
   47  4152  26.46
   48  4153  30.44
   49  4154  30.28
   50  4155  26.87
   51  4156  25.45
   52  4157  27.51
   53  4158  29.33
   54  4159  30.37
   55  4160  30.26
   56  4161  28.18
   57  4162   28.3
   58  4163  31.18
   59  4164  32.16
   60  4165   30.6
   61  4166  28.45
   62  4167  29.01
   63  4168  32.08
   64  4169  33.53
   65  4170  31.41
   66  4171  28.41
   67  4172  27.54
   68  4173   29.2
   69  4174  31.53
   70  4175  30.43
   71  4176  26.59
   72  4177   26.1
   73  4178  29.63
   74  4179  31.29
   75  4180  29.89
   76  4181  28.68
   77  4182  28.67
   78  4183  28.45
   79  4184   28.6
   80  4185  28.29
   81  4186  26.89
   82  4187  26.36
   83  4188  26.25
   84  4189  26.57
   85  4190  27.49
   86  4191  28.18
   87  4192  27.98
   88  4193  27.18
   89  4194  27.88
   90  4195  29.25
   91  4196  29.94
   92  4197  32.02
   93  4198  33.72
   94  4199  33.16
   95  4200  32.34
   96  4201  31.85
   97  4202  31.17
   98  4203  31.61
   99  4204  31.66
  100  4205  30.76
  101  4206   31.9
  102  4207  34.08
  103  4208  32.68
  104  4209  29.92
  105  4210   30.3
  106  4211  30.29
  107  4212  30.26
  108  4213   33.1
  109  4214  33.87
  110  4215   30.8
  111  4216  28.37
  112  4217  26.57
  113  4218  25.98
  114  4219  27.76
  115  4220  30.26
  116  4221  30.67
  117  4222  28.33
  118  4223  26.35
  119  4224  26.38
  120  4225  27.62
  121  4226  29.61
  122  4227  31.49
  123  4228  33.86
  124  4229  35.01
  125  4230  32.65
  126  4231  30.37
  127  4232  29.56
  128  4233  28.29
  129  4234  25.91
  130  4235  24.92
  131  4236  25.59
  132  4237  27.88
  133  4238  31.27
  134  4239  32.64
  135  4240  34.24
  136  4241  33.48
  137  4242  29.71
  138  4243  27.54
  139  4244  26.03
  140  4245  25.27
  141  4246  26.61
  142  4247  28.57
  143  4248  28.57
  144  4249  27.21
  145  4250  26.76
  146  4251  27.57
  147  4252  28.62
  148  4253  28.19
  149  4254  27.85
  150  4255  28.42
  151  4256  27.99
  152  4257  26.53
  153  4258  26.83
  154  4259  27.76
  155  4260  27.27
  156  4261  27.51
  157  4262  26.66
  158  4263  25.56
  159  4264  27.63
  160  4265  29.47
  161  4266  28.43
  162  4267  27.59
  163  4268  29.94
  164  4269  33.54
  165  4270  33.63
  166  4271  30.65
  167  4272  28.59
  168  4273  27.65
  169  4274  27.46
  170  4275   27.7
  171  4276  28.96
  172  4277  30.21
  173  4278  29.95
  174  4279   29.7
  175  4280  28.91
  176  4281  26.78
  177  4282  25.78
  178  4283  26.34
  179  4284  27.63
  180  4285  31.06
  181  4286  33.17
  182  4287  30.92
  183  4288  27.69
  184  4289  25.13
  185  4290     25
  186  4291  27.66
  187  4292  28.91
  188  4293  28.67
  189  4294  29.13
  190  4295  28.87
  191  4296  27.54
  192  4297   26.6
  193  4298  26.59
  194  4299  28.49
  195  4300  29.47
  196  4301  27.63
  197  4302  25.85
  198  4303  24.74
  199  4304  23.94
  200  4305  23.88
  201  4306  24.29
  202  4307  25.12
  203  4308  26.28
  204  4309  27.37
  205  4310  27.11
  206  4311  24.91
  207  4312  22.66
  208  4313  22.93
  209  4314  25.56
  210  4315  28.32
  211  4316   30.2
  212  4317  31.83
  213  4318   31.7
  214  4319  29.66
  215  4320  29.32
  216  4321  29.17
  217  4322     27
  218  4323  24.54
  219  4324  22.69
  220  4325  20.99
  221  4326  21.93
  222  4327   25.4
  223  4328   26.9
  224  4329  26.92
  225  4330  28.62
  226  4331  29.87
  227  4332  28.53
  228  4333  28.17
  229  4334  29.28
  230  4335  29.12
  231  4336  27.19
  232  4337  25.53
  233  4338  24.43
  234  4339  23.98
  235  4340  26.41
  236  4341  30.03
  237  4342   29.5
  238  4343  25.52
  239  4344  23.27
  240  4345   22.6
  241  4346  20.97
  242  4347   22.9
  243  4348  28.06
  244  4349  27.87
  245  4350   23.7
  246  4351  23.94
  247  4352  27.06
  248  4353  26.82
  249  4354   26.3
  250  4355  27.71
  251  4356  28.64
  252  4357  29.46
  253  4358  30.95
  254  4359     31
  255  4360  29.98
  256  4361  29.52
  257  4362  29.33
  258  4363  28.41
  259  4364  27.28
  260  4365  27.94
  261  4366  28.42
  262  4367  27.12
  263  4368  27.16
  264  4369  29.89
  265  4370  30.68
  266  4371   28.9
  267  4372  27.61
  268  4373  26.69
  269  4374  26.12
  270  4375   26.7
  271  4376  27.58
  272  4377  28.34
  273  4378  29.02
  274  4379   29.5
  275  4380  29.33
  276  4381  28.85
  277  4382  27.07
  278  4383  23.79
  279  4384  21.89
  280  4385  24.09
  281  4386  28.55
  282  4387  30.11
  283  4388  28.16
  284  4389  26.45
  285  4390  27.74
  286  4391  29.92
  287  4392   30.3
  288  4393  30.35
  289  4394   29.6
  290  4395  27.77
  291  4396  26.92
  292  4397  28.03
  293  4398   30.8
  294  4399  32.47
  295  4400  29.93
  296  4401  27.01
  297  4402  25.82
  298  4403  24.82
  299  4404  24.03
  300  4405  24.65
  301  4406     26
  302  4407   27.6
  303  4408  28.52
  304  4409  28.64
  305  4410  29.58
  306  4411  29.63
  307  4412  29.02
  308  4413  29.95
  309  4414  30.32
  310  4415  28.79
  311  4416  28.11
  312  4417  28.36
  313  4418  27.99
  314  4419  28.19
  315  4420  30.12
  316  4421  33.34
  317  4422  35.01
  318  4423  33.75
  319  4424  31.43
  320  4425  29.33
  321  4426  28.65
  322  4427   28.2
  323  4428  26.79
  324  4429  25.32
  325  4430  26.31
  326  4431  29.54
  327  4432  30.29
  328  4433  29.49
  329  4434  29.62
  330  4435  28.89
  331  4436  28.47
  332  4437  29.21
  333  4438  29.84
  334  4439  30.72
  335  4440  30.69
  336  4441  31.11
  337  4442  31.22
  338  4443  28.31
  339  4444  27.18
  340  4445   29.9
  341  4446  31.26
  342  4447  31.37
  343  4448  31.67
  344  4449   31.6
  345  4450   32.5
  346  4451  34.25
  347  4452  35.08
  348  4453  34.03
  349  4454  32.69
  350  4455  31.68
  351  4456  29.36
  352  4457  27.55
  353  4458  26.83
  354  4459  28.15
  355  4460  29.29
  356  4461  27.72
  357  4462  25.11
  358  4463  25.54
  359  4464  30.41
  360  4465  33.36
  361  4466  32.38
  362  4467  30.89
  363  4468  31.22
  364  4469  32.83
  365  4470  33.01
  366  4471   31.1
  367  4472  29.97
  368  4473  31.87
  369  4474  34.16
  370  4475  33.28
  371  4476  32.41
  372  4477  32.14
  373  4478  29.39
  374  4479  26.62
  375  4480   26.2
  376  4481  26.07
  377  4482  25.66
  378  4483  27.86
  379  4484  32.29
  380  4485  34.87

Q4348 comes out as 0.14 mag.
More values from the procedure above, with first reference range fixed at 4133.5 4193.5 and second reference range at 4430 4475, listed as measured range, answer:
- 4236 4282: 0.033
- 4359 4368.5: 0.057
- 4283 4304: 0.066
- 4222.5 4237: 0.010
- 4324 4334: 0.136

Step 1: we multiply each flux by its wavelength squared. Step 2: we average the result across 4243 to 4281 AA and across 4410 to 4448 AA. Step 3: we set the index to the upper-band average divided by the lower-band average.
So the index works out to 1.1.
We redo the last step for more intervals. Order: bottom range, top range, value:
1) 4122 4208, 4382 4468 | 1.11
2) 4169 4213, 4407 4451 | 1.12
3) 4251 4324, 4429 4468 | 1.16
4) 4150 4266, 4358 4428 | 1.07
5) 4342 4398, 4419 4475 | 1.14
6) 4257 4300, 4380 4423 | 1.06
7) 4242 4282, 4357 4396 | 1.05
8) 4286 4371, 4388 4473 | 1.14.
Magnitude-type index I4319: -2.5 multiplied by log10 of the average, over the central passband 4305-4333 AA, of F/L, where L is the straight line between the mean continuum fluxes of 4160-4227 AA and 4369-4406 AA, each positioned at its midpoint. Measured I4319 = 0.071 mag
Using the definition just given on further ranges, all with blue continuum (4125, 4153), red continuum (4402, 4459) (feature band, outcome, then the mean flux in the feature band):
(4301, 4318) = 0.14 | 26.2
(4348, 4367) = 0.06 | 28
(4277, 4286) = 0.04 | 28.6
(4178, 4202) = 0.03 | 29.2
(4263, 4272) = 0.00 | 29.8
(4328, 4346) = 0.11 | 26.8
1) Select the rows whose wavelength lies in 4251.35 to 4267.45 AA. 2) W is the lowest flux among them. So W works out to 25.56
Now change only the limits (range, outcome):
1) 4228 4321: 22.66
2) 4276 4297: 25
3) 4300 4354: 20.97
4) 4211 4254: 24.92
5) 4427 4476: 25.11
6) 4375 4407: 21.89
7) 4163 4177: 26.1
